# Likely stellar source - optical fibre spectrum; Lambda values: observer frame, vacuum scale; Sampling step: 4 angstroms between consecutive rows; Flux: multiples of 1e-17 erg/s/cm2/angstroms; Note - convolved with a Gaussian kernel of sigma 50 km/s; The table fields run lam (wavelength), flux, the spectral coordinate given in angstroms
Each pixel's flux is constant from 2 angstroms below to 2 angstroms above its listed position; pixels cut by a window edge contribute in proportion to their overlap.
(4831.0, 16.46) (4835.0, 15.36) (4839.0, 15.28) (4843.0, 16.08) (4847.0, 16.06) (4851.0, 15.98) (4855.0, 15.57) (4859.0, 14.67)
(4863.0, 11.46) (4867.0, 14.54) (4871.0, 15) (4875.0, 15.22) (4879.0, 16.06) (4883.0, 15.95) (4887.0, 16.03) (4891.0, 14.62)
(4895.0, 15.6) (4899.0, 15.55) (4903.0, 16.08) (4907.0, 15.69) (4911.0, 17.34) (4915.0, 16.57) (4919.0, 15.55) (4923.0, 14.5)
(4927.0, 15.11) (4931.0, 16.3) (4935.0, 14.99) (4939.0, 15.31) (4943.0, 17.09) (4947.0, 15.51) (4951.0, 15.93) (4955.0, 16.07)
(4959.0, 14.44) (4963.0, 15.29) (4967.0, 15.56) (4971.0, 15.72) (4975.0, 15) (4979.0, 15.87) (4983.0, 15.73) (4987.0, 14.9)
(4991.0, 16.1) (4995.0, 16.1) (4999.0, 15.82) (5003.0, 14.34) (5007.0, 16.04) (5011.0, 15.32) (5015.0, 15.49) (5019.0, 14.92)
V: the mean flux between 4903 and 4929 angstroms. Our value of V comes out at 15.8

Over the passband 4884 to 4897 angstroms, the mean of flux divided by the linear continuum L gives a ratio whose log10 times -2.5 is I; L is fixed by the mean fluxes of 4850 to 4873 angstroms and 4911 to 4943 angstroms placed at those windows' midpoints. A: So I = -0.03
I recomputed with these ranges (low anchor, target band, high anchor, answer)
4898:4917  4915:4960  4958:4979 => 0.014 mag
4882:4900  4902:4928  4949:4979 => -0.024 mag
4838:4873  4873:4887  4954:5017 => -0.052 mag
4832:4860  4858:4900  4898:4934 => 0.054 mag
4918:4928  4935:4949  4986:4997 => -0.043 mag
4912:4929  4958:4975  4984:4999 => 0.027 mag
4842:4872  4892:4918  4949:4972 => -0.062 mag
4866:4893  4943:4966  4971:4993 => -0.007 mag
